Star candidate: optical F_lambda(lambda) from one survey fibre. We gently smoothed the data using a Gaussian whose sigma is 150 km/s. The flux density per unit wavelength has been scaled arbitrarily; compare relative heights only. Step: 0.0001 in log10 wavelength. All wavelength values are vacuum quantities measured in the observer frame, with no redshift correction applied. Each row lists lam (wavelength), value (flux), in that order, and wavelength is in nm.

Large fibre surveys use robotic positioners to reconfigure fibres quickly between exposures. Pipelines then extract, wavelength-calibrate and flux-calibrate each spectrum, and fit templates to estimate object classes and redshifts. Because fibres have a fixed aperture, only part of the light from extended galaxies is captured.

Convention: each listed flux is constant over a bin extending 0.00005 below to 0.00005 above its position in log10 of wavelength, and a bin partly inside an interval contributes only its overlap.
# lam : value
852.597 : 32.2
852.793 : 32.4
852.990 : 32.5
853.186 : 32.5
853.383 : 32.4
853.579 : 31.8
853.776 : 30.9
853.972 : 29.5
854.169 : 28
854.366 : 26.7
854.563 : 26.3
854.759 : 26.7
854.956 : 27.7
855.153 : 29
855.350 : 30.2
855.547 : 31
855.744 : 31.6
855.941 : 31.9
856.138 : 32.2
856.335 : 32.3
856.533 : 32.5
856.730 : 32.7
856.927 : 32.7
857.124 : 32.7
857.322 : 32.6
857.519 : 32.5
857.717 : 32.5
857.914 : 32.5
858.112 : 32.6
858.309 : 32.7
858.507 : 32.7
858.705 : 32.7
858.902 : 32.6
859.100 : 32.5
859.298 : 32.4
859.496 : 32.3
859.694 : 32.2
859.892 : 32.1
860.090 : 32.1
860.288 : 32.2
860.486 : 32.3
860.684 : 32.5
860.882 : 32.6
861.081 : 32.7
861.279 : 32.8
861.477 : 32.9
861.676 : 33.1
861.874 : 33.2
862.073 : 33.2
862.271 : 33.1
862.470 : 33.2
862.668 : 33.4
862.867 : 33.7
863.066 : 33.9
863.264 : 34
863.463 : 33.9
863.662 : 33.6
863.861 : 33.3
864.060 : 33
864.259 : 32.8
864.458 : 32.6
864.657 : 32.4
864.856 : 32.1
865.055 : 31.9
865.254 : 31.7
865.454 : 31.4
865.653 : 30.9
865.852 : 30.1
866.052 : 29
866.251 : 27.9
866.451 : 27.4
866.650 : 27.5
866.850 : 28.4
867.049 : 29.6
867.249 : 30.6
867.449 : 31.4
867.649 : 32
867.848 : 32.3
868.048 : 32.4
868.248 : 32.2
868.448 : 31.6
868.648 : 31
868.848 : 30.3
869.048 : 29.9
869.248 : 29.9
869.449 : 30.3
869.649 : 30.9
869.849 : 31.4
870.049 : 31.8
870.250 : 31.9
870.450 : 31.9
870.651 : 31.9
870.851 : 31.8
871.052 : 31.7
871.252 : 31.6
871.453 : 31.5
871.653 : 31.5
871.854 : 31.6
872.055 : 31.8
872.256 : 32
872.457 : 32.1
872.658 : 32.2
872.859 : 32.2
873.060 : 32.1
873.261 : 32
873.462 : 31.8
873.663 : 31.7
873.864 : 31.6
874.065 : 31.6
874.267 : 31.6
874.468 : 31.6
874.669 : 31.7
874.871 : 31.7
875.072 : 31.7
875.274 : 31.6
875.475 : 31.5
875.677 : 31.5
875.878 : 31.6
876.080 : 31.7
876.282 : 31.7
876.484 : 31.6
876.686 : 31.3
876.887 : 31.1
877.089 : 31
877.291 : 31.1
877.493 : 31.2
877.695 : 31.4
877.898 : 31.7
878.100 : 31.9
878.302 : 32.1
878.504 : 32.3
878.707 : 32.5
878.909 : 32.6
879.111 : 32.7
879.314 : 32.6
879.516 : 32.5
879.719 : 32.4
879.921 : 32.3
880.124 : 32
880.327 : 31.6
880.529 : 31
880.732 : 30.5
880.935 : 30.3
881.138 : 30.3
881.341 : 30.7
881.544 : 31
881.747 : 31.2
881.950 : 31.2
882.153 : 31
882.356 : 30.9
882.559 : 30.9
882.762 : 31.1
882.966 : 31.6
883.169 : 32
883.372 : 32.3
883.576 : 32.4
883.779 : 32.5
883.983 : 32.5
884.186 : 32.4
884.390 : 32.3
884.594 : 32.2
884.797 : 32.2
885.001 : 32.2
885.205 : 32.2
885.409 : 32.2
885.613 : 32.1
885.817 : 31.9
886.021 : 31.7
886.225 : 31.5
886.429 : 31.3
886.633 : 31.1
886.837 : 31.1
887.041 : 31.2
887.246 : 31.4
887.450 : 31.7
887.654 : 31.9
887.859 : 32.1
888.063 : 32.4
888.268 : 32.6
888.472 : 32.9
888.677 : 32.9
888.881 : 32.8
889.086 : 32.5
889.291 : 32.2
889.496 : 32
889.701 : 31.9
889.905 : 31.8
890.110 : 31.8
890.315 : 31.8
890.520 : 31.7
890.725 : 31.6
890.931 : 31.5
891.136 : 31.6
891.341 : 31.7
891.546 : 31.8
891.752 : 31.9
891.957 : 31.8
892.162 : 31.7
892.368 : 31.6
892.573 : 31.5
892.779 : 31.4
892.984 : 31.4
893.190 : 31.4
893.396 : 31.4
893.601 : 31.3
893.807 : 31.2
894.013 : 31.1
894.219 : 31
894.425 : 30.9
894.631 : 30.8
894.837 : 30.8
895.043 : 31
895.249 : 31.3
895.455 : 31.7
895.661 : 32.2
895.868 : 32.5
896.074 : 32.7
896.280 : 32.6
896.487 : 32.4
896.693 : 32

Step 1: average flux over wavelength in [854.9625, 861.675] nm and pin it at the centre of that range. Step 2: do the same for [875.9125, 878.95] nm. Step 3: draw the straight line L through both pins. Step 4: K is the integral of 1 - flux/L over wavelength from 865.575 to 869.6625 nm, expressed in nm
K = 0.21 nm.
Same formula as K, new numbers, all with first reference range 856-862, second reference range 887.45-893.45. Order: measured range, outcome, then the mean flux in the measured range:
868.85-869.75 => 0.058 nm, 30.3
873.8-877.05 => 0.066 nm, 31.6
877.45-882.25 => 0.074 nm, 31.6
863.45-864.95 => -0.022 nm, 32.9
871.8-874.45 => 0.033 nm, 31.9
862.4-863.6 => -0.045 nm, 33.7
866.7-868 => 0.069 nm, 30.7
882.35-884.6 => 0.007 nm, 32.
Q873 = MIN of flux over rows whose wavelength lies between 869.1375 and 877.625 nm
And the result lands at 29.9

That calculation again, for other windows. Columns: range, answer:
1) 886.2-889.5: 31.1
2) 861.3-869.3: 27.4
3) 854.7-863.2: 26.7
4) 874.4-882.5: 30.3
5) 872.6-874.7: 31.6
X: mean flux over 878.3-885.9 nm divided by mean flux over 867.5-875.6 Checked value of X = 1.0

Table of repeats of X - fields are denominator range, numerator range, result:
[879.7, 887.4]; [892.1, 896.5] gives 1.00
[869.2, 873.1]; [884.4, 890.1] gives 1.01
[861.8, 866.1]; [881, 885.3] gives 0.97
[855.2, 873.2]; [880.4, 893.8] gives 0.99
